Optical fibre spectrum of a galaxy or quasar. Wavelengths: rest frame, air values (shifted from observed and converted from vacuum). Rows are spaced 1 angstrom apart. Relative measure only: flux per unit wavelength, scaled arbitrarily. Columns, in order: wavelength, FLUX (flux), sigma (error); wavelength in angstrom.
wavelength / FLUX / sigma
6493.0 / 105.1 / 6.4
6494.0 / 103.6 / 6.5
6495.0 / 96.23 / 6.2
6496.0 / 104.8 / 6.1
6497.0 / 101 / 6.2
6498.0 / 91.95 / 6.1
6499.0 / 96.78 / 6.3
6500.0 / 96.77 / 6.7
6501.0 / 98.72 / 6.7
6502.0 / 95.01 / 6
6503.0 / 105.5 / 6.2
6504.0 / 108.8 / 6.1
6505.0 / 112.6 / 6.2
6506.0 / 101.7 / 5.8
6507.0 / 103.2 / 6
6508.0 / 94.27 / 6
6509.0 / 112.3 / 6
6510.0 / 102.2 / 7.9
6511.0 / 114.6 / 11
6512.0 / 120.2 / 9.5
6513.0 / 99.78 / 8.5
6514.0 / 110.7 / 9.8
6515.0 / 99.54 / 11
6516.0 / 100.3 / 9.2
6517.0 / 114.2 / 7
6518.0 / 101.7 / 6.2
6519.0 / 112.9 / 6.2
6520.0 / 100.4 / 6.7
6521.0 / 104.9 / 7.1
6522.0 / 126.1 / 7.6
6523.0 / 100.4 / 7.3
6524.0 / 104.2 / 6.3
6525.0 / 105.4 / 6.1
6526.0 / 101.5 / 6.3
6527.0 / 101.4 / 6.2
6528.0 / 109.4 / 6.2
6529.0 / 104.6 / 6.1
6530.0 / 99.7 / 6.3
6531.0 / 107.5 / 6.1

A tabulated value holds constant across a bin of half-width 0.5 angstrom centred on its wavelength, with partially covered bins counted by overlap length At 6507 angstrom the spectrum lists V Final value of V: 103.2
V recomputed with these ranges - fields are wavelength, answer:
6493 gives 105.1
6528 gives 109.4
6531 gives 107.5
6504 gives 108.8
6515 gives 99.54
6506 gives 101.7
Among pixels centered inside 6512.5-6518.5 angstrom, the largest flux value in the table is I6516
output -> 114.2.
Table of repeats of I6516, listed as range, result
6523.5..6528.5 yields 109.4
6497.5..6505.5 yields 112.6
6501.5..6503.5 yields 105.5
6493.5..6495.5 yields 103.6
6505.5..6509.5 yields 112.3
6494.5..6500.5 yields 104.8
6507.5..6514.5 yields 120.2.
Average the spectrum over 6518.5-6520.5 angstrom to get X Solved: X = 107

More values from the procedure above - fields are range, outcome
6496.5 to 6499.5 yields 96.6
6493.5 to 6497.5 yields 101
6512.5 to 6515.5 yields 103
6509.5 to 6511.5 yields 108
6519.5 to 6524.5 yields 107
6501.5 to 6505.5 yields 105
